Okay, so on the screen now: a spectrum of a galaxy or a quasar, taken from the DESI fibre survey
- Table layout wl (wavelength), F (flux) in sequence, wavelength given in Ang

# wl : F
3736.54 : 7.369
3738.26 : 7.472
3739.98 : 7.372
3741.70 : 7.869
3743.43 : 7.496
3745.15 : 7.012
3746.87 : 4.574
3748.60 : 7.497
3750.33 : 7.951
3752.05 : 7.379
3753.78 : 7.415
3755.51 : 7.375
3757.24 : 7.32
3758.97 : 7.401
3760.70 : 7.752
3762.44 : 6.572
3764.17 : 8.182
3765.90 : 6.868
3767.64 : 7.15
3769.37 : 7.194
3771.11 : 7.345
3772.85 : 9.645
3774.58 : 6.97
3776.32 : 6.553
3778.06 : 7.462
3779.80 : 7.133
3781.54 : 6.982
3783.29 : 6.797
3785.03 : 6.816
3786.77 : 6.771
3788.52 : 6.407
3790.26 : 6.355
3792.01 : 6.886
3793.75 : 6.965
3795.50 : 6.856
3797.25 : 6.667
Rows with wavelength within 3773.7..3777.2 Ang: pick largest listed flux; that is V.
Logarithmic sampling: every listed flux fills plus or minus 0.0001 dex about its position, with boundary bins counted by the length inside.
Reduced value 6.97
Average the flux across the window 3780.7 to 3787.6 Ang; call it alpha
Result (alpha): 6.84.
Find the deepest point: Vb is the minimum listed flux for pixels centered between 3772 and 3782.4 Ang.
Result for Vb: 6.553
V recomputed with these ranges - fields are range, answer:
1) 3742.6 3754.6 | 7.951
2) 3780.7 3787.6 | 6.982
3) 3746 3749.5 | 7.497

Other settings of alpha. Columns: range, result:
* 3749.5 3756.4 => 7.53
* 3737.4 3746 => 7.45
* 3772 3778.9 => 7.66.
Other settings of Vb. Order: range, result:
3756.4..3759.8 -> 7.32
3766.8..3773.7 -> 7.15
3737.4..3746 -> 7.012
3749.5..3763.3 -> 6.572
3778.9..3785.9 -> 6.797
